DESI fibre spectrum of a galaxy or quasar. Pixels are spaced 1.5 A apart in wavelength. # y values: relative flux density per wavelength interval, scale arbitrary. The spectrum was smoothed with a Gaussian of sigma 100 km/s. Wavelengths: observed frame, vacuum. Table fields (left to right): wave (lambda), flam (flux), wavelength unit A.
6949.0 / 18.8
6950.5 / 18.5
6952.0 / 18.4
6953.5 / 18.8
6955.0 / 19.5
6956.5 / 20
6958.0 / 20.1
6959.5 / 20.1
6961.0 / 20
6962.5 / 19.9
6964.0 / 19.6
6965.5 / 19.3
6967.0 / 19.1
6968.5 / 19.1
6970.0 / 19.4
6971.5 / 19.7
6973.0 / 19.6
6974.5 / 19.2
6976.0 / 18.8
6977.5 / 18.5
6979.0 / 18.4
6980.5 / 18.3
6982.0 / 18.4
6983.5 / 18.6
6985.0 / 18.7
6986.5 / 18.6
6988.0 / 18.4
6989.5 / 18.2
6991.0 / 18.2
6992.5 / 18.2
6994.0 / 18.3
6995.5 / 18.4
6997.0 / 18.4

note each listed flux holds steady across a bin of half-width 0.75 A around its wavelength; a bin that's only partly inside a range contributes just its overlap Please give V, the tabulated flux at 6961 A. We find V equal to 20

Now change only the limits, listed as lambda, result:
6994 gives 18.3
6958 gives 20.1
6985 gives 18.7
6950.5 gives 18.5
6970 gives 19.4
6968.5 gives 19.1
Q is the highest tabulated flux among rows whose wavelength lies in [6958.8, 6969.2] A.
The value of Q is 20.1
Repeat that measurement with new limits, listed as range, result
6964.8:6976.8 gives 19.7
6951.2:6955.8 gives 19.5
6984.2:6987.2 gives 18.7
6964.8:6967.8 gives 19.3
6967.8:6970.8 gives 19.4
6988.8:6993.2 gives 18.2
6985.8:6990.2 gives 18.6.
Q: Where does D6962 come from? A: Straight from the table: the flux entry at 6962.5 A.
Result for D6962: 19.9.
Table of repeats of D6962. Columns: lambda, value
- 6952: 18.4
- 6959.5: 20.1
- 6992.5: 18.2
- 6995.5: 18.4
